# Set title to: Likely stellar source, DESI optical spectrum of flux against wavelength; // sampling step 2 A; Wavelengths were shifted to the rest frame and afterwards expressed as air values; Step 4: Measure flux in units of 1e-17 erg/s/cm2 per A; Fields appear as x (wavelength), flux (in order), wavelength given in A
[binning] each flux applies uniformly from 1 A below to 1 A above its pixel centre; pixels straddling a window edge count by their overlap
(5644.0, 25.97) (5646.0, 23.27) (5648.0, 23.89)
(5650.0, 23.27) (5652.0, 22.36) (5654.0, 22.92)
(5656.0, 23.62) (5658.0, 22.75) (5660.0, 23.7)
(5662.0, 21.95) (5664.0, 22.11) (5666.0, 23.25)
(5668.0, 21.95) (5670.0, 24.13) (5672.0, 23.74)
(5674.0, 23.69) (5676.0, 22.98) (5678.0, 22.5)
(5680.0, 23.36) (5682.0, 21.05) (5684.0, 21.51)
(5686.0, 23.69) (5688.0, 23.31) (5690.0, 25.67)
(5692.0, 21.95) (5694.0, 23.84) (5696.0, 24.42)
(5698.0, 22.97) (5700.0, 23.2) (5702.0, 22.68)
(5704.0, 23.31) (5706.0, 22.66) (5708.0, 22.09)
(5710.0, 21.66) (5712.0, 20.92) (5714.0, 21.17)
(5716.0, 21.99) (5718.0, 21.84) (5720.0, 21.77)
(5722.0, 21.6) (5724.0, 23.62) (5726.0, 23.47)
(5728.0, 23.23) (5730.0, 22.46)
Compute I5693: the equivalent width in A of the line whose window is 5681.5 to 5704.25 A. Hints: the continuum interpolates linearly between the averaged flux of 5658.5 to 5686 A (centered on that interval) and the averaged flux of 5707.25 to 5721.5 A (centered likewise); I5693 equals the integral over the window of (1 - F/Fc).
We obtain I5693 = -1.0 A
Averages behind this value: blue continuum 22.8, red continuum 21.6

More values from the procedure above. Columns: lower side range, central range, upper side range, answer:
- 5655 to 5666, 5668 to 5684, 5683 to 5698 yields 0.18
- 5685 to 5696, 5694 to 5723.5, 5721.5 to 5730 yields 1.25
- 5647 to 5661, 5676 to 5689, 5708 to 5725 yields -0.01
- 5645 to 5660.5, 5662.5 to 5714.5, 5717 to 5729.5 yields 0.10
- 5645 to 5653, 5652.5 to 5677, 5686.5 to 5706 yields 0.24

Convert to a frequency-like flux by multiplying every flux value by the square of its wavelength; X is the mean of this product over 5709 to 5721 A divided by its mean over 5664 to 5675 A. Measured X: 0.94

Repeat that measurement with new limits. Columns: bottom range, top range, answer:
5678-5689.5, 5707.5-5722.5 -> 0.96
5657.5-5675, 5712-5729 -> 0.98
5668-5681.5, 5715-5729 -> 0.99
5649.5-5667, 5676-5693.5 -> 1.01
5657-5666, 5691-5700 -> 1.04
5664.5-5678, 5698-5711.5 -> 0.98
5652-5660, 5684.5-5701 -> 1.03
